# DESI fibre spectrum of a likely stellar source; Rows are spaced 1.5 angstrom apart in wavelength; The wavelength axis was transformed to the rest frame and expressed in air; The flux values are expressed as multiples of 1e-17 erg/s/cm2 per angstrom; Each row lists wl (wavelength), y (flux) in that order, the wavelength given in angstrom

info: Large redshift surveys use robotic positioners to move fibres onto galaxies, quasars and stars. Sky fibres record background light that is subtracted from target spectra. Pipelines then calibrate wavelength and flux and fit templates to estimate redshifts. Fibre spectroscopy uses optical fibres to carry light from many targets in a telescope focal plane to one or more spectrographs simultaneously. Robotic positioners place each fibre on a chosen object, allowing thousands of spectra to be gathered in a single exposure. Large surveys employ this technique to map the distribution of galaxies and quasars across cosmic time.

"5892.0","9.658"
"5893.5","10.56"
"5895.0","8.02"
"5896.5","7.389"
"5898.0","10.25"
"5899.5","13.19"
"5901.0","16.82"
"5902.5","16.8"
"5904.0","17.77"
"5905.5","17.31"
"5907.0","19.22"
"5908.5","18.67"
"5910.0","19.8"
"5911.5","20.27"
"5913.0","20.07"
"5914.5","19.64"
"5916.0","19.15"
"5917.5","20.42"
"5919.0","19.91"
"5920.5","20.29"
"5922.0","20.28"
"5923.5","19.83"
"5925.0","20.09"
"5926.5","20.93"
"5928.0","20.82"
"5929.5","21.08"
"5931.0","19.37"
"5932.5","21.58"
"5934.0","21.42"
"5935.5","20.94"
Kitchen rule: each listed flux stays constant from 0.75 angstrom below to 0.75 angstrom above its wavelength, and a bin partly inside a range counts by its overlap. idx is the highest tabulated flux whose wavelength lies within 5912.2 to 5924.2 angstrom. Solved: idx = 20.42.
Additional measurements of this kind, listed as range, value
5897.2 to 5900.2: 13.19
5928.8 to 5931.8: 21.08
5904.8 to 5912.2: 20.27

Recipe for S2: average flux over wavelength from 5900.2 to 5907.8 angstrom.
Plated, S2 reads 17.6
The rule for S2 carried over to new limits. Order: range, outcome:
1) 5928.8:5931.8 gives 20.2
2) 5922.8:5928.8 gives 20.4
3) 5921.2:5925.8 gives 20.1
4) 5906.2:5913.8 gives 19.6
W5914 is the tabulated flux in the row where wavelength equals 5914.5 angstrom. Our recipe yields 19.64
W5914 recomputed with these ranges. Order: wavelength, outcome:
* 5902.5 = 16.8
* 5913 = 20.07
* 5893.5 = 10.56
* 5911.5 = 20.27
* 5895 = 8.02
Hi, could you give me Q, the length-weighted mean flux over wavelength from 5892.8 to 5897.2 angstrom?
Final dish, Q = 8.65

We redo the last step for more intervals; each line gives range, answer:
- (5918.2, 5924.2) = 20.1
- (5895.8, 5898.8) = 8.92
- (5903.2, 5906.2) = 17.5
